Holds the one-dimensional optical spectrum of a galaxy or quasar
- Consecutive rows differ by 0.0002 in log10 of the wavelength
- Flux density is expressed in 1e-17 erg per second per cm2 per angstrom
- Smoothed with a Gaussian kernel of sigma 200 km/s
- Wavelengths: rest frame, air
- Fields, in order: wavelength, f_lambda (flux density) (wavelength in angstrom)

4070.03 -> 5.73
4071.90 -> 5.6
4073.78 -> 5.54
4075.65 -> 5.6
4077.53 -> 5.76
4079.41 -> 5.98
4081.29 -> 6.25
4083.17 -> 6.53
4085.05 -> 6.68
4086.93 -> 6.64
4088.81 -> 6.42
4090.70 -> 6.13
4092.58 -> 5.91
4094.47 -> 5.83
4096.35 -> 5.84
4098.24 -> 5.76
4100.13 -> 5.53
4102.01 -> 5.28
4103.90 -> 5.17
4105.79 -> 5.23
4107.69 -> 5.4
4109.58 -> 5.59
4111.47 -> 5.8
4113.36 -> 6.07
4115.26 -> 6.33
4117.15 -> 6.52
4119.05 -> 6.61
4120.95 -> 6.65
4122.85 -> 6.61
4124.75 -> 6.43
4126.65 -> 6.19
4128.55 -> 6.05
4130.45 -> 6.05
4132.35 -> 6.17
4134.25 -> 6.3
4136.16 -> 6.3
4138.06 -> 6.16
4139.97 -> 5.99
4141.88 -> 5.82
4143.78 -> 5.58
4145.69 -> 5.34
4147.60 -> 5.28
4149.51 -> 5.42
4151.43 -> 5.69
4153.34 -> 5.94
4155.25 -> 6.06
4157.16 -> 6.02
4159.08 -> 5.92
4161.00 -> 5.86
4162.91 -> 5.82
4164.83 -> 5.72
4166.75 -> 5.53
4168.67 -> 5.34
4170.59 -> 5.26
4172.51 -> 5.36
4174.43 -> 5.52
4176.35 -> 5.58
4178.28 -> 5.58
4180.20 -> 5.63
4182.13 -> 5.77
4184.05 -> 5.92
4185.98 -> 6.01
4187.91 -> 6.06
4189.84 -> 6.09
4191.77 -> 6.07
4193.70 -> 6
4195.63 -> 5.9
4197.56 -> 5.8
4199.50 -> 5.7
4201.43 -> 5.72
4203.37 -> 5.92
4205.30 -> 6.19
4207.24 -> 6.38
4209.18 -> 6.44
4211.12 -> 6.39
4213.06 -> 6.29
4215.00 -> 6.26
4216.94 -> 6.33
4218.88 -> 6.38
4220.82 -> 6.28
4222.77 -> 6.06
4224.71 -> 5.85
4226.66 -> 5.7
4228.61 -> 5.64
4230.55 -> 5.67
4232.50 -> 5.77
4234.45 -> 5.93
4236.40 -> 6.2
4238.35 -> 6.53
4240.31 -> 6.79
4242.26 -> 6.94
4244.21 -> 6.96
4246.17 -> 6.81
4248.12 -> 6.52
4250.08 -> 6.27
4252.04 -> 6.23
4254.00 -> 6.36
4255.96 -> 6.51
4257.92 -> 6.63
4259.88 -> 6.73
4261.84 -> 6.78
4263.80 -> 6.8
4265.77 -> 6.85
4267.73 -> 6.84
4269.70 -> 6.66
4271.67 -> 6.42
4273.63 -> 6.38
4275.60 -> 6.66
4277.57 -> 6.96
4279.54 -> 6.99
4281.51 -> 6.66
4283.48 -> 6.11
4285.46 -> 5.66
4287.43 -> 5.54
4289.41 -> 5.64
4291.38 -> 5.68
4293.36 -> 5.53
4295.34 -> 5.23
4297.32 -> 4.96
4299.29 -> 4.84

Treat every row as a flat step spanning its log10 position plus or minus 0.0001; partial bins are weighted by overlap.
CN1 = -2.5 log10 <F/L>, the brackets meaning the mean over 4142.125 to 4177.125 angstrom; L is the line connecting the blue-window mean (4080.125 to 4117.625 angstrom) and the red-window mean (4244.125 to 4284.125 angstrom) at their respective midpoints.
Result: 0.103 mag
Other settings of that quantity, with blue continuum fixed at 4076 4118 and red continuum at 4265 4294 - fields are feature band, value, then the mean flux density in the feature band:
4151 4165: 0.03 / 5.9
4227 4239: 0.05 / 5.93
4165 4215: 0.05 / 5.86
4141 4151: 0.10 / 5.49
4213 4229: 0.02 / 6.09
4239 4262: -0.06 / 6.62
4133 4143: -0.02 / 6.11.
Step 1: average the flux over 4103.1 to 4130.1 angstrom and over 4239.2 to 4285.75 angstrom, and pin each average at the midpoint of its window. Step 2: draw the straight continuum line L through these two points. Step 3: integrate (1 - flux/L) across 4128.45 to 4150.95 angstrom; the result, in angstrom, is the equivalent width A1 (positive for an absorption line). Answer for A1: 1.02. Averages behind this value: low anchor 6.05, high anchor 6.62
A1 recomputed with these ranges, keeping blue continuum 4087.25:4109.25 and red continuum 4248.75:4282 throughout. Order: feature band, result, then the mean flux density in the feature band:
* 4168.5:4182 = 1.4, 5.49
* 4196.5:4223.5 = 0.7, 6.15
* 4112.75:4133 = -1.7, 6.34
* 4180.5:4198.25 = 0.7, 5.95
